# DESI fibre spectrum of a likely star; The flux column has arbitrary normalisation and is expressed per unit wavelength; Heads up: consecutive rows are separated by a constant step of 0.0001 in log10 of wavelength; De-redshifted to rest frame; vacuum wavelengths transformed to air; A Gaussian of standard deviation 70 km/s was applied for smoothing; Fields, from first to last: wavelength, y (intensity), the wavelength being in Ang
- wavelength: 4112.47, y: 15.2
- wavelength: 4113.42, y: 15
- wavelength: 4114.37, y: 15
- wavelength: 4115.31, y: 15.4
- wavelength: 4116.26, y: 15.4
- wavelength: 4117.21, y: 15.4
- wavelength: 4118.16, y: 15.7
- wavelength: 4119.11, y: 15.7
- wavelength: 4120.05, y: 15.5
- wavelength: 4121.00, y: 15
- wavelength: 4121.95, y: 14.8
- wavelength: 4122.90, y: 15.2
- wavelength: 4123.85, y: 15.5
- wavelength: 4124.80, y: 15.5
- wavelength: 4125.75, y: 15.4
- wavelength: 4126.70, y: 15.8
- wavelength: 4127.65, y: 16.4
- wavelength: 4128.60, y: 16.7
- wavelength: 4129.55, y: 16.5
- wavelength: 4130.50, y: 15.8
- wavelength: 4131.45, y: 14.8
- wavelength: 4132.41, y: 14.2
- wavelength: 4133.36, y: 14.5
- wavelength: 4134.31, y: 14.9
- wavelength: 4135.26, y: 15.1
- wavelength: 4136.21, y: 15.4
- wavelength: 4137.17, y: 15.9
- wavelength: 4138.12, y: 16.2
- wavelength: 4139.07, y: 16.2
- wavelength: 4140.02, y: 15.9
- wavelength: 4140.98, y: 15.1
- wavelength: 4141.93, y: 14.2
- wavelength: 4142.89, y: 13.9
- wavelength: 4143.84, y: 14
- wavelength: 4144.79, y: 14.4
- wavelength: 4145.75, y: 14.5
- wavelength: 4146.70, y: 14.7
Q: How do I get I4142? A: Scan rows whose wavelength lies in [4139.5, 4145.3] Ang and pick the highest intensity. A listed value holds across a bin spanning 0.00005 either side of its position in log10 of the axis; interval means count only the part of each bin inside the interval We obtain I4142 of 15.9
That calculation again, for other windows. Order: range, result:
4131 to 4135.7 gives 15.1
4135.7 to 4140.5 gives 16.2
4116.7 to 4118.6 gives 15.7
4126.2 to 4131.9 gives 16.7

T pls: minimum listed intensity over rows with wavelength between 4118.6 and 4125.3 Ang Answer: 14.8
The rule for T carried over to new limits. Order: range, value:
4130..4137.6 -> 14.2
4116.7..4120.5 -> 15.4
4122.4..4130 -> 15.2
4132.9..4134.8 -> 14.5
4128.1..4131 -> 15.8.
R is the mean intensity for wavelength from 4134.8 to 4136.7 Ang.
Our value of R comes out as 15.2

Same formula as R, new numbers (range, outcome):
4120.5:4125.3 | 15.2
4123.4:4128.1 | 15.7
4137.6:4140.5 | 16.1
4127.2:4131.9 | 16.1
